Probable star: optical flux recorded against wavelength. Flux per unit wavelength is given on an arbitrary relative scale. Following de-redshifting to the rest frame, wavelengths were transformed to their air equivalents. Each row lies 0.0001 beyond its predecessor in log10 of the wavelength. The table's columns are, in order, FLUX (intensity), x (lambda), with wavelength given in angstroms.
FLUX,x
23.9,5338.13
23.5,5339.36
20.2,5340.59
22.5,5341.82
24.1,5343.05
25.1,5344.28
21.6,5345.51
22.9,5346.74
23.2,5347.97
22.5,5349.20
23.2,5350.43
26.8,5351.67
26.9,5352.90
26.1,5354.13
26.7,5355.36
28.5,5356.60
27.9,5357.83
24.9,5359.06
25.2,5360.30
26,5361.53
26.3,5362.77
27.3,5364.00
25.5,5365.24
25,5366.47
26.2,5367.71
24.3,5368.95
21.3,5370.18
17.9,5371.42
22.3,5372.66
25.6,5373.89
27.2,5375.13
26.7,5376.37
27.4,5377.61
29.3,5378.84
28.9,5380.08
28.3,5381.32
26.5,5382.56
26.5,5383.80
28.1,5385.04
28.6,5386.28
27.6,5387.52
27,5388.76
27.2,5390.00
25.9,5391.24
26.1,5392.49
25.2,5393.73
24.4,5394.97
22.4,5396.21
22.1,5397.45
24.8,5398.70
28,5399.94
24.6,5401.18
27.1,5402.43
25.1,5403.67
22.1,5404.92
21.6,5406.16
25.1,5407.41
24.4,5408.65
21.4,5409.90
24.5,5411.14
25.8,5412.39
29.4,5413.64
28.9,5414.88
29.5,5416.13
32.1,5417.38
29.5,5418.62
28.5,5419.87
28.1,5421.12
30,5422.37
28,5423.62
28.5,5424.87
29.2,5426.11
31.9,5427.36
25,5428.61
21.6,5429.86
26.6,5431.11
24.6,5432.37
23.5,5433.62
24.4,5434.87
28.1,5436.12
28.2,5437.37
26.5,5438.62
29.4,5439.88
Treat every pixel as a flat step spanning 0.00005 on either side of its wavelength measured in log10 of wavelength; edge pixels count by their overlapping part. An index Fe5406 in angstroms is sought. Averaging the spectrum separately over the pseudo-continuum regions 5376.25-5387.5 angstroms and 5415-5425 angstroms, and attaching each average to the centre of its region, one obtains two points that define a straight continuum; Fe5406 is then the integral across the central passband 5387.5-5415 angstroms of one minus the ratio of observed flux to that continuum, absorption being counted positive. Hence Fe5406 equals 3.3 angstroms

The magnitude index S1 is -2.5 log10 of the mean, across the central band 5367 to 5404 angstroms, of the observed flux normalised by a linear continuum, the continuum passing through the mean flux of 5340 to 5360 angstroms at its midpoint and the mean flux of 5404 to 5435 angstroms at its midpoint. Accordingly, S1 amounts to -0.01 mag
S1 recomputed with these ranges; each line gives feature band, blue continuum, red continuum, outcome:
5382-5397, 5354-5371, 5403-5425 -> 0.00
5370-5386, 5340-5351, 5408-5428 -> -0.03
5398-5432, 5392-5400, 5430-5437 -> -0.08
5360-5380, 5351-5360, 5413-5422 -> 0.08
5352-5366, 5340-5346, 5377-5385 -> -0.07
